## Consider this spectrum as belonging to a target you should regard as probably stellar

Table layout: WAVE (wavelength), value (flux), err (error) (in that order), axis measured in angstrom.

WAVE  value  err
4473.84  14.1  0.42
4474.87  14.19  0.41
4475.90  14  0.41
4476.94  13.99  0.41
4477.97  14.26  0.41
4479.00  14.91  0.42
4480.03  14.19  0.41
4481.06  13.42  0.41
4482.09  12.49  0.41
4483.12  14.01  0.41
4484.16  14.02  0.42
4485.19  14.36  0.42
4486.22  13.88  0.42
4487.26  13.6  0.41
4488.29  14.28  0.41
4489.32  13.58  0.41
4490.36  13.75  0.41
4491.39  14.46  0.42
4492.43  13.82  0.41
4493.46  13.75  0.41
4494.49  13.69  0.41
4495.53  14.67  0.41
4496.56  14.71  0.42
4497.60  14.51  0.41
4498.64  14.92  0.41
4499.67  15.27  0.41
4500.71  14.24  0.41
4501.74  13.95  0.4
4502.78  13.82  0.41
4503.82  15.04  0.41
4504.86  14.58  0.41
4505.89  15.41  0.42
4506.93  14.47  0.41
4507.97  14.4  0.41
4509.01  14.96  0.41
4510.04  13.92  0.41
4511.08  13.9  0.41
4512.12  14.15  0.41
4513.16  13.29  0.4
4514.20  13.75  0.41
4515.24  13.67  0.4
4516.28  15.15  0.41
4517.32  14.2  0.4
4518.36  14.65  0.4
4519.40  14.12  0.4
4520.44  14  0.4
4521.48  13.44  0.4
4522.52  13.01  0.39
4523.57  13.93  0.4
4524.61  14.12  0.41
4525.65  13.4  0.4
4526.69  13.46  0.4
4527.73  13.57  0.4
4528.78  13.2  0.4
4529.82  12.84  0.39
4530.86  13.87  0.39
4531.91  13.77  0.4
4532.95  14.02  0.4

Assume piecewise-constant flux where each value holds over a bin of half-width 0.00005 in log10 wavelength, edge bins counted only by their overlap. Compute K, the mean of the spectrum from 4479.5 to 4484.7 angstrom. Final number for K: 13.6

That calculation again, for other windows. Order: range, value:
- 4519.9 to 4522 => 13.7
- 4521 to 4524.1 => 13.4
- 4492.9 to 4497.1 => 14.2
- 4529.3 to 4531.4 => 13.3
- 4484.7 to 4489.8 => 13.9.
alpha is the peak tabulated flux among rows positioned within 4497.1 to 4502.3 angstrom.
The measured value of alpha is 15.27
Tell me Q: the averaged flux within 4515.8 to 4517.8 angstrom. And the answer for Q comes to 14.7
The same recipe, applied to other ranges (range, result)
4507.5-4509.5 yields 14.7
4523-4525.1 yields 14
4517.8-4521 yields 14.3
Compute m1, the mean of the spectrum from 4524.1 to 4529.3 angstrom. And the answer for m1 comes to 13.6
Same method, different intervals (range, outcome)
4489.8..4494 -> 13.9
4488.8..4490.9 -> 13.7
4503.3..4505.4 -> 14.8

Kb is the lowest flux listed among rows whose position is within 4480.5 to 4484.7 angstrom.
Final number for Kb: 12.49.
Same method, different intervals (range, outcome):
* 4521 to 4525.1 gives 13.01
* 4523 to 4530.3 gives 12.84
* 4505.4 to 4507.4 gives 14.47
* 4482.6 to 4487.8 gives 13.6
